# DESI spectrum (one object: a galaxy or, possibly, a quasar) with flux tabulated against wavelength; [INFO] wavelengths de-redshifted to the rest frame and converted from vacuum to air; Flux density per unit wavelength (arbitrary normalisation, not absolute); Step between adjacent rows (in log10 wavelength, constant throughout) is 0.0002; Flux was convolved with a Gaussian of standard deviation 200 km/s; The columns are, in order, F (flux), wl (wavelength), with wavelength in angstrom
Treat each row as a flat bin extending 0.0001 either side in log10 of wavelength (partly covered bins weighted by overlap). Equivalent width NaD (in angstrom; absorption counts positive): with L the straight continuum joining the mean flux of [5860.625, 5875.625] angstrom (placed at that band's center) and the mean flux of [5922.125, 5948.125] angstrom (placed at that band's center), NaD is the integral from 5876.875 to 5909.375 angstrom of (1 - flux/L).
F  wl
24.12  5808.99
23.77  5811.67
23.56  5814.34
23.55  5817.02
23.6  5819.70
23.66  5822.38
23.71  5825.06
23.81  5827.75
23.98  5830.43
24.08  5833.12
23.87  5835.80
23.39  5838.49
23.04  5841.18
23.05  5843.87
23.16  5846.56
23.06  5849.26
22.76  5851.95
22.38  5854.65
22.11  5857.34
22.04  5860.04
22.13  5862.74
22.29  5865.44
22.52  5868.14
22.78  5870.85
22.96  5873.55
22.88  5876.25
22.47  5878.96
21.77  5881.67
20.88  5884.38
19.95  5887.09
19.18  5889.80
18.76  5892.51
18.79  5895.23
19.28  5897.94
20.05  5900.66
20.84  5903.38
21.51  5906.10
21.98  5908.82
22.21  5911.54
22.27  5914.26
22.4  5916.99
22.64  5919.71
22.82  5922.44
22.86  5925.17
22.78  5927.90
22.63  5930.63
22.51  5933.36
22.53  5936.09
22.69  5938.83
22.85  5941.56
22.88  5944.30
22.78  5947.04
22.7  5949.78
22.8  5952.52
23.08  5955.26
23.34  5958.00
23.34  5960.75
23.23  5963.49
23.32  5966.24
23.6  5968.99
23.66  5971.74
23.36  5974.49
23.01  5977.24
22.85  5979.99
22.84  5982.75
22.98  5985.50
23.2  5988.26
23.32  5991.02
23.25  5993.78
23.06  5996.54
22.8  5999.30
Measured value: 3.1 angstrom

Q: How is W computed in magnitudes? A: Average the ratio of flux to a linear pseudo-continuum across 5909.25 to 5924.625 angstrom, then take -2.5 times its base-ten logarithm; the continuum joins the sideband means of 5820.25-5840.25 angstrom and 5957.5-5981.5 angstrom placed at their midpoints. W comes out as 0.05 mag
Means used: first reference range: 23.8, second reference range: 23.3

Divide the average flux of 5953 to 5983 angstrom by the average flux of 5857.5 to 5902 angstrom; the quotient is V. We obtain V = 1.1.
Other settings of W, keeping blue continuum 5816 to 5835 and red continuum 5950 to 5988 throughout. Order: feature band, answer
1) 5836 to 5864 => 0.04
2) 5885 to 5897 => 0.21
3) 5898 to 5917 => 0.10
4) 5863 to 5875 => 0.05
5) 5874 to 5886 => 0.07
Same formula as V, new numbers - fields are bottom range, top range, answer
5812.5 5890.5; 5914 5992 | 1.01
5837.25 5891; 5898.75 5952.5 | 1.00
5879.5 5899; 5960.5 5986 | 1.17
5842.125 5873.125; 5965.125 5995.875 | 1.03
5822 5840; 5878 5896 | 0.85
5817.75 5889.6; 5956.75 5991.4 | 1.02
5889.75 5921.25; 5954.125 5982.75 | 1.11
